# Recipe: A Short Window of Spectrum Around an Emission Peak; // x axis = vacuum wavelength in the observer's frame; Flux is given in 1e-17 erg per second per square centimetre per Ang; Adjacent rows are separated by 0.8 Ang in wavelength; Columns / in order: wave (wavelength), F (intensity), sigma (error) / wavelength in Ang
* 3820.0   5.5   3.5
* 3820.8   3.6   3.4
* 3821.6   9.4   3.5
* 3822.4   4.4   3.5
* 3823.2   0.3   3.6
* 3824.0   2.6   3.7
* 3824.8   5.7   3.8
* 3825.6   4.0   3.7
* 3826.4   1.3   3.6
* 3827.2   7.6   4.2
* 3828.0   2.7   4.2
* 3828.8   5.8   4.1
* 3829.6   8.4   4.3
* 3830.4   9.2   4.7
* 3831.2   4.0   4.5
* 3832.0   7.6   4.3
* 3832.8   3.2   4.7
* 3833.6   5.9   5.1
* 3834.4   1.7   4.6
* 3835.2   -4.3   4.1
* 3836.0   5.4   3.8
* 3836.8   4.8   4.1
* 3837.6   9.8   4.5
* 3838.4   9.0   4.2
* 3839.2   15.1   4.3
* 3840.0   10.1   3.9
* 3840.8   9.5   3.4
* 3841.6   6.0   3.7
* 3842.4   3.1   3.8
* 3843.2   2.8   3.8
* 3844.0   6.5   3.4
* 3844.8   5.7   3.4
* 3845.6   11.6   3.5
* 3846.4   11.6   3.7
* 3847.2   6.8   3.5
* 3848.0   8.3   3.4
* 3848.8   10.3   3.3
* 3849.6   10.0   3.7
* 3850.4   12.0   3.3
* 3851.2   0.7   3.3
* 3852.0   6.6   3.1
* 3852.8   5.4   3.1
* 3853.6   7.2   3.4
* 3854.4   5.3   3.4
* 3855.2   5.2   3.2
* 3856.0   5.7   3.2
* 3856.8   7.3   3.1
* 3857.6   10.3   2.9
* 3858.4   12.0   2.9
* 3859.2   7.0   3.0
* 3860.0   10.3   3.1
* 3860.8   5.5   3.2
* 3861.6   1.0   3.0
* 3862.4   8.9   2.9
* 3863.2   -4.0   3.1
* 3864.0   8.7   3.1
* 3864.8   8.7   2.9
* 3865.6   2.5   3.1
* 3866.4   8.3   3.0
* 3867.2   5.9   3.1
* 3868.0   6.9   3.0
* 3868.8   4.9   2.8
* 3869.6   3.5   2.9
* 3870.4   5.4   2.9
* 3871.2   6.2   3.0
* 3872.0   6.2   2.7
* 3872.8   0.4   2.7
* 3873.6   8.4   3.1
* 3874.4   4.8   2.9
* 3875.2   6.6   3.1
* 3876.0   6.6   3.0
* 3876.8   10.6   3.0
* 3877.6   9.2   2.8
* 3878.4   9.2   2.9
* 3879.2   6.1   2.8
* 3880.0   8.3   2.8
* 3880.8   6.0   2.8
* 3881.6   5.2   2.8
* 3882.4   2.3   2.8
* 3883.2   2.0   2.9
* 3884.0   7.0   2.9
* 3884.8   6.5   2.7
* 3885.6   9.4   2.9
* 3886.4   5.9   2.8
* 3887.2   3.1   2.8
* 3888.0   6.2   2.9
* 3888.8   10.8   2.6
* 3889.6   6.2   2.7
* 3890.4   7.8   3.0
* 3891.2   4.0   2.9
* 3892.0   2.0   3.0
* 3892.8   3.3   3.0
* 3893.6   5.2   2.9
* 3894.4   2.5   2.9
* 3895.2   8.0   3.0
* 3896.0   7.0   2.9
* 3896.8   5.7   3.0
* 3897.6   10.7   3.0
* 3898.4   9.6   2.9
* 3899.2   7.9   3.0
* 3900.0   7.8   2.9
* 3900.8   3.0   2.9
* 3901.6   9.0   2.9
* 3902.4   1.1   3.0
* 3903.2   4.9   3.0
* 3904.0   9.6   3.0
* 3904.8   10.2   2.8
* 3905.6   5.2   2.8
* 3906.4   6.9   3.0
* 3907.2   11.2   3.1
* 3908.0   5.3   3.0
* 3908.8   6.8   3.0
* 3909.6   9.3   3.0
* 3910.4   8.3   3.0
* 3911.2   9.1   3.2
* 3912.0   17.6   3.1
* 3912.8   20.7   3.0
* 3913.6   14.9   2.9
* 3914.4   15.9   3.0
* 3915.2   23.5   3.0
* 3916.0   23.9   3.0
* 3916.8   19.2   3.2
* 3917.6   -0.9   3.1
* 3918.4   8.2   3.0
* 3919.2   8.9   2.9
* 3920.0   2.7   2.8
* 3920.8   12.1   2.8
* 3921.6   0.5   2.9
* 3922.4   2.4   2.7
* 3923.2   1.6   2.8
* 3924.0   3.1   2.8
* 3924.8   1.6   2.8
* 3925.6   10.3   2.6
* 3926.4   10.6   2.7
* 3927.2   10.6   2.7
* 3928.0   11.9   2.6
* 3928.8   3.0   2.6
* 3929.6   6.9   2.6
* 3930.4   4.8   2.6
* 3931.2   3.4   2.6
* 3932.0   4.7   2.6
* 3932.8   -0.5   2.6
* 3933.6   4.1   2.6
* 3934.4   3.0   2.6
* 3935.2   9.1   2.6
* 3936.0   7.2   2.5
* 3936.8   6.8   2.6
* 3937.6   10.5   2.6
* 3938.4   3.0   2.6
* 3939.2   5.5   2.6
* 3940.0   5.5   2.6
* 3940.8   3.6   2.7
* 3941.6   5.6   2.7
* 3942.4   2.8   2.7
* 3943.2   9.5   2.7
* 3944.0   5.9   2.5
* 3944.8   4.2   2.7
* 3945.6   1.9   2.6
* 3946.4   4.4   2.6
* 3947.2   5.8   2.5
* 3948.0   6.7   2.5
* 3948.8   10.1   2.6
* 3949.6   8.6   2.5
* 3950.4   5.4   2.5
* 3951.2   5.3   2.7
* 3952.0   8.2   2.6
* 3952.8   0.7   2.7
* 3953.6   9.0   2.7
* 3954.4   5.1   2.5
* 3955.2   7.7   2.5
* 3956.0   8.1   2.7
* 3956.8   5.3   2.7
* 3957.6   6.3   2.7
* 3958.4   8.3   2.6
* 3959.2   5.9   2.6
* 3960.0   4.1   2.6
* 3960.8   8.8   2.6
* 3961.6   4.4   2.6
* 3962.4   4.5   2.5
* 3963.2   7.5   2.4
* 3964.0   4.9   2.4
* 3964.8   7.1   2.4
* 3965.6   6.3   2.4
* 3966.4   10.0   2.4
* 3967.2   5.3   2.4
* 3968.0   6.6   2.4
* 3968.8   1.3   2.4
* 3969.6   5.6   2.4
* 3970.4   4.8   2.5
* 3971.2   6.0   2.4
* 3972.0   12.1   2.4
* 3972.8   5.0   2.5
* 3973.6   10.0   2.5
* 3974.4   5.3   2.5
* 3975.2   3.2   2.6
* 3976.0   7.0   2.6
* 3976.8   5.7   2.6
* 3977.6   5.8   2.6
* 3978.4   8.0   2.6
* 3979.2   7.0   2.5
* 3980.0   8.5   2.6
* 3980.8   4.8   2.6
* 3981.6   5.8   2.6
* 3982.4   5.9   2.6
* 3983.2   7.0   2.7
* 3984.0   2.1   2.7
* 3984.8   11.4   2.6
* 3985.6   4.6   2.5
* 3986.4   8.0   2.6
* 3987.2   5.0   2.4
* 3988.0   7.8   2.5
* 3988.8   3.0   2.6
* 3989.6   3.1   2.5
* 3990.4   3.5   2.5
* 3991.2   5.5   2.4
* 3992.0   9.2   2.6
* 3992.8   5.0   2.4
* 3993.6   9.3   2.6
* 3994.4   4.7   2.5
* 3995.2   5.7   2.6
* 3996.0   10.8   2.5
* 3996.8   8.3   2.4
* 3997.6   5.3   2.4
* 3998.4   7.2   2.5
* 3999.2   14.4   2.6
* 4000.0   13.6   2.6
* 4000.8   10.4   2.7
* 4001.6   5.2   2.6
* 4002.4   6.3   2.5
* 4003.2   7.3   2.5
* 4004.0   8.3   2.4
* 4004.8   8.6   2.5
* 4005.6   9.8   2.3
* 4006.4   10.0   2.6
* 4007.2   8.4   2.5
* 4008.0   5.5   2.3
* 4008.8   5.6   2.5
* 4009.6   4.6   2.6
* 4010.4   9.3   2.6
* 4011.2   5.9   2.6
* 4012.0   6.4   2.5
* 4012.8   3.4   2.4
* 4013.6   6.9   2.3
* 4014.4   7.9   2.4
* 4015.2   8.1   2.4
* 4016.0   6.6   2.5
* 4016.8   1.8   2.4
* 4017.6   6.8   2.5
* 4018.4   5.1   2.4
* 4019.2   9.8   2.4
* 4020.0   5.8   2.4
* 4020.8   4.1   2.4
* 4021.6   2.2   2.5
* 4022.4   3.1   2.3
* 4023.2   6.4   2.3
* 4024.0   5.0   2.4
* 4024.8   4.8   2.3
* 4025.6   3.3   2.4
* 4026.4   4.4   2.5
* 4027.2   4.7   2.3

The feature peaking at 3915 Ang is [O II]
